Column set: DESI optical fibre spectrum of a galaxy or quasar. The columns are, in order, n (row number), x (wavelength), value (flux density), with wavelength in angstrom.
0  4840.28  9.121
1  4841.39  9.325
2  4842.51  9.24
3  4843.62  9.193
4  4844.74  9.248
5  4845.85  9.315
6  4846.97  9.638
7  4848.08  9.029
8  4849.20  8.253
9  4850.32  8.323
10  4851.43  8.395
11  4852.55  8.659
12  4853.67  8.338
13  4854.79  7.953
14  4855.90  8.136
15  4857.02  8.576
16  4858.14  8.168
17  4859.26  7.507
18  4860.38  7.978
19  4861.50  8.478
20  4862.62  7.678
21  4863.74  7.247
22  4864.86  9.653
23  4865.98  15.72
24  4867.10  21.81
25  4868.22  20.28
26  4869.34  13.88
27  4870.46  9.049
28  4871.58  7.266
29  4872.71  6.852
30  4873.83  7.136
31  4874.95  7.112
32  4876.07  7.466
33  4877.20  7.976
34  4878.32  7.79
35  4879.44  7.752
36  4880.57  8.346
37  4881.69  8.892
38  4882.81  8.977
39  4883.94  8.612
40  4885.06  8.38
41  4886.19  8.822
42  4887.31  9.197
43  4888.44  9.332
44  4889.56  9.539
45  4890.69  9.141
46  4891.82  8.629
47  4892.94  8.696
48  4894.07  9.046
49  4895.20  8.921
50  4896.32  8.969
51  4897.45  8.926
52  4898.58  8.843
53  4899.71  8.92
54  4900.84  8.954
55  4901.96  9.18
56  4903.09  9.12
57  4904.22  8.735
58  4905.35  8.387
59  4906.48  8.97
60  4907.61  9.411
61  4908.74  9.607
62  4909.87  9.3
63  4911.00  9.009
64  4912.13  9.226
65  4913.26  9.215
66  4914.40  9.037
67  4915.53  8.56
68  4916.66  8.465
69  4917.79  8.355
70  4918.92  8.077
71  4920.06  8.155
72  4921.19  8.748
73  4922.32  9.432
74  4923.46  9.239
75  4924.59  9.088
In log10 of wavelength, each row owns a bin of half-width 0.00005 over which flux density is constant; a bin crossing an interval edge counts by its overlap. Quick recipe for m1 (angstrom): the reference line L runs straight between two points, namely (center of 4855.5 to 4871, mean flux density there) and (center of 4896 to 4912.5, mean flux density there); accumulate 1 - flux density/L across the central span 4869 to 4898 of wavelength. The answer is 4.1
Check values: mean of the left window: 11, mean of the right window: 9.04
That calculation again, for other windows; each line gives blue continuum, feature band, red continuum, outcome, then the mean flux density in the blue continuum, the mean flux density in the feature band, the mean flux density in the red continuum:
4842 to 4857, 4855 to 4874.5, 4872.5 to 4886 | -4.47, 8.74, 10.3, 8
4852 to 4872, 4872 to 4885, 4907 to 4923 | 2.62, 10.4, 7.91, 8.9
